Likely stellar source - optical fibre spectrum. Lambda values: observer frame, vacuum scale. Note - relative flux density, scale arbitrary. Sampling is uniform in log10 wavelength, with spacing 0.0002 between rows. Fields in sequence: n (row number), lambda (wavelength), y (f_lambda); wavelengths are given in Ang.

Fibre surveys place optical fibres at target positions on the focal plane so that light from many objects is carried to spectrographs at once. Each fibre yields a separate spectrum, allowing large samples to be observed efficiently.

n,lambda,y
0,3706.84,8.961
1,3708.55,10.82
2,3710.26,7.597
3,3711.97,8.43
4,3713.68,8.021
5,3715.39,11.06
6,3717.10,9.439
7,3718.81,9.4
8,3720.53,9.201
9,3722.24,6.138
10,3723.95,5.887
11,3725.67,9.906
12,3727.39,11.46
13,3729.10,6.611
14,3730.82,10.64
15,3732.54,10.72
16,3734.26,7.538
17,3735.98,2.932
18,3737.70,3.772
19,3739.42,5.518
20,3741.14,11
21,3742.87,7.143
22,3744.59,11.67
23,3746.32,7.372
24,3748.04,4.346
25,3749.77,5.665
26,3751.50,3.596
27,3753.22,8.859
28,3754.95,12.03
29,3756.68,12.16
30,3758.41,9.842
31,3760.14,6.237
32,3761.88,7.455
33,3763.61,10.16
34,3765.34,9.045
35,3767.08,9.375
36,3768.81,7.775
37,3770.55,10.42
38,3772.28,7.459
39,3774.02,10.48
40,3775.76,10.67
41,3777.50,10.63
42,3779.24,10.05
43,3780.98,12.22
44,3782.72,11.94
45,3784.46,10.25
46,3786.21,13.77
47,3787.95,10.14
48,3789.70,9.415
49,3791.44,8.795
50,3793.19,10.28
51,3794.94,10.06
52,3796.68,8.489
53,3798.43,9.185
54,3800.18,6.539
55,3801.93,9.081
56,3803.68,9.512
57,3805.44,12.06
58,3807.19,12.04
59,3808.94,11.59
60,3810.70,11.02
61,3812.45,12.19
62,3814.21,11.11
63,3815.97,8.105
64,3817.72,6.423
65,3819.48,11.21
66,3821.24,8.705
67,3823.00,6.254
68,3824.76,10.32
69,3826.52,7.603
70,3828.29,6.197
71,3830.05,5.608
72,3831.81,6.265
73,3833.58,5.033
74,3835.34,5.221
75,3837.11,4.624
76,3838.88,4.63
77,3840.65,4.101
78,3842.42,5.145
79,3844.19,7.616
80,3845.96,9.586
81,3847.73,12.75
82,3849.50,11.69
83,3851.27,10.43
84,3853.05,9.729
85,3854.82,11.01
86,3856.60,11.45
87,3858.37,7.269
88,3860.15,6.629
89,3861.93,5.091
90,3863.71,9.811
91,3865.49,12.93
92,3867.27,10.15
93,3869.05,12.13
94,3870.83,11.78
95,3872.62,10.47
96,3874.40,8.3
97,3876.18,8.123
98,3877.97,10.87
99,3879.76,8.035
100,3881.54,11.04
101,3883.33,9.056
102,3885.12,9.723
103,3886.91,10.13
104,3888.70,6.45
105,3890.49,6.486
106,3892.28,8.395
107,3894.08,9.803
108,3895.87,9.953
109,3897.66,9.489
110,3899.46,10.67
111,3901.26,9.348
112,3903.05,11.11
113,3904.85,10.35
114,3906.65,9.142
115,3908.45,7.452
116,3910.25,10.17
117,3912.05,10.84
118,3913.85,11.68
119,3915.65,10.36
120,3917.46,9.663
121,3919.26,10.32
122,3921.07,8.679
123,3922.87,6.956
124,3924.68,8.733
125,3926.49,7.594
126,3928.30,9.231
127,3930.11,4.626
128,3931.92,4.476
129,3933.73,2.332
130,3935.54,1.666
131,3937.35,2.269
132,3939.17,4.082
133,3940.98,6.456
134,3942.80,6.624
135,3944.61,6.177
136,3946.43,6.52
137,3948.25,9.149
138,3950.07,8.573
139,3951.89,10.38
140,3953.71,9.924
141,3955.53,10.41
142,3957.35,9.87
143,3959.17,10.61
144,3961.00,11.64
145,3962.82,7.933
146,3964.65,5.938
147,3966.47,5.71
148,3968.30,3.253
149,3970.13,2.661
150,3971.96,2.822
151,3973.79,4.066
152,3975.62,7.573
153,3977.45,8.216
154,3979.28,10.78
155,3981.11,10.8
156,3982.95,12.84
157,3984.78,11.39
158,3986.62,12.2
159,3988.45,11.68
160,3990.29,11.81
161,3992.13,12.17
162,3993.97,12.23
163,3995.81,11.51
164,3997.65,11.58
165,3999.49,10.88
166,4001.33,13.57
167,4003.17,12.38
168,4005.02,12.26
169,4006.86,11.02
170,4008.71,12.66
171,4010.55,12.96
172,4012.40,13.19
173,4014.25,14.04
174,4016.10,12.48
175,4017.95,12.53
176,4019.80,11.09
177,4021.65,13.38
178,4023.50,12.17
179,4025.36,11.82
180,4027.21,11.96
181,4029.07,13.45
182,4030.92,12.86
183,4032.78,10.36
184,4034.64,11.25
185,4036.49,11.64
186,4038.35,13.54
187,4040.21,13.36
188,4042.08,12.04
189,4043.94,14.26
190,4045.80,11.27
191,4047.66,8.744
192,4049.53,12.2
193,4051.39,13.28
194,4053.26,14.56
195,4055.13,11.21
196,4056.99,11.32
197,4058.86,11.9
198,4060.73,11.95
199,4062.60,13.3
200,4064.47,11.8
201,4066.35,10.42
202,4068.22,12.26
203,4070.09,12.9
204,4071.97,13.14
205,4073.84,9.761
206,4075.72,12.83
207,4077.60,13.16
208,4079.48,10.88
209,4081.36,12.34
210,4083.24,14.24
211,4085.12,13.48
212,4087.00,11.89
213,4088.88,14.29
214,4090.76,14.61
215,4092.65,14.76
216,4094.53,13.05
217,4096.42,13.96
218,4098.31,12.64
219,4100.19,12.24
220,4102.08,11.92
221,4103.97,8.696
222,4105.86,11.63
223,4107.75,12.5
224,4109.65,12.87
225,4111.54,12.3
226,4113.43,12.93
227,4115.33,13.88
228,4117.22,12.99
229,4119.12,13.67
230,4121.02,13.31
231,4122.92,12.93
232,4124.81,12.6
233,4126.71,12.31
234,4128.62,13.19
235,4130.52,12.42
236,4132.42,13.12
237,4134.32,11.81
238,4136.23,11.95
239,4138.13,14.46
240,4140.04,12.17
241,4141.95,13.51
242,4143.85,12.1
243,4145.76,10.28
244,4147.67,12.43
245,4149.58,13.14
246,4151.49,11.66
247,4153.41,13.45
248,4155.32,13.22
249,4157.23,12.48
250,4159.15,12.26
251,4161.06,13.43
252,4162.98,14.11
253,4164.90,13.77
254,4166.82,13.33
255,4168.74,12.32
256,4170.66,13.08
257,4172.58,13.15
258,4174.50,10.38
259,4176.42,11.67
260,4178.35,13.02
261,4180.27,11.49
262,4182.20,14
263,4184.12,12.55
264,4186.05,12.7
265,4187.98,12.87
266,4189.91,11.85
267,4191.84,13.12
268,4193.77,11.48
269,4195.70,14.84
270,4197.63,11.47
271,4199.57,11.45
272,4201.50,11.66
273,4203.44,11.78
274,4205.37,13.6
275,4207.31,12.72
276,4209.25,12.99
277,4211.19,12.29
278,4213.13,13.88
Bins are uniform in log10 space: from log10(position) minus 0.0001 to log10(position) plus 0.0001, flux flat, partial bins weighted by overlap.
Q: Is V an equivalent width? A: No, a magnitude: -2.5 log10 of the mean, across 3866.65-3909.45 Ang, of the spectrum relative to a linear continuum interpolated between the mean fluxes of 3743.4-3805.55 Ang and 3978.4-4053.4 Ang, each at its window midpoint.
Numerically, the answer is 0.12 mag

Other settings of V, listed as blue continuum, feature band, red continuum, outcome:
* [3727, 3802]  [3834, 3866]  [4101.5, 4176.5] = 0.19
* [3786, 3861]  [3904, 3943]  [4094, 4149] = 0.32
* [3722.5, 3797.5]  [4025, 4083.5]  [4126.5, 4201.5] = -0.05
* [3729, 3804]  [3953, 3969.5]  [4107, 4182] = 0.30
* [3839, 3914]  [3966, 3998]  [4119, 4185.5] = 0.18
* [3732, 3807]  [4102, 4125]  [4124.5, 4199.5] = -0.03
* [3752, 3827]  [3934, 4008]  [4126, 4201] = 0.27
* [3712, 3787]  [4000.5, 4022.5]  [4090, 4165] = -0.10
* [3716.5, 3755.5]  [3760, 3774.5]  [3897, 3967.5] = -0.12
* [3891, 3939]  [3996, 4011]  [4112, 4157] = -0.20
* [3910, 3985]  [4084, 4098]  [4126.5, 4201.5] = -0.24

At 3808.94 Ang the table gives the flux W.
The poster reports 11.59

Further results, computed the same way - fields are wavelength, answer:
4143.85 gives 12.1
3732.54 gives 10.72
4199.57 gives 11.45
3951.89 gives 10.38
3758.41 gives 9.842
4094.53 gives 13.05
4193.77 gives 11.48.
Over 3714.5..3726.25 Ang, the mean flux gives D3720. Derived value 8.69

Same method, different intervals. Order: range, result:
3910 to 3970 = 7.57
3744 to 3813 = 9.58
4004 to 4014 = 12.5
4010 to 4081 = 12.2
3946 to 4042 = 10.6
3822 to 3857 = 7.72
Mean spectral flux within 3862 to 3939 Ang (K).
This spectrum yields 8.73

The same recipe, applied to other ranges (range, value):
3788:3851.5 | 8.58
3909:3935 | 8.15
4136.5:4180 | 12.7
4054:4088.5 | 12.2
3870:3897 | 9.24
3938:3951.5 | 6.85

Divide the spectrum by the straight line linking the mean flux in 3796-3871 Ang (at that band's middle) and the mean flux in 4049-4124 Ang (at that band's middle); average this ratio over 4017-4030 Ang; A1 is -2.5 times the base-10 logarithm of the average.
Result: -0.06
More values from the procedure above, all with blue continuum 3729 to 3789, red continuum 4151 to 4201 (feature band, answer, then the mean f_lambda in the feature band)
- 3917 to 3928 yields 0.196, 8.65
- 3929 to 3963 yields 0.445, 7.04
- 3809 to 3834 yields 0.119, 8.45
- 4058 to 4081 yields -0.031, 12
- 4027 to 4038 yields -0.060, 12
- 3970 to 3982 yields 0.482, 6.96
